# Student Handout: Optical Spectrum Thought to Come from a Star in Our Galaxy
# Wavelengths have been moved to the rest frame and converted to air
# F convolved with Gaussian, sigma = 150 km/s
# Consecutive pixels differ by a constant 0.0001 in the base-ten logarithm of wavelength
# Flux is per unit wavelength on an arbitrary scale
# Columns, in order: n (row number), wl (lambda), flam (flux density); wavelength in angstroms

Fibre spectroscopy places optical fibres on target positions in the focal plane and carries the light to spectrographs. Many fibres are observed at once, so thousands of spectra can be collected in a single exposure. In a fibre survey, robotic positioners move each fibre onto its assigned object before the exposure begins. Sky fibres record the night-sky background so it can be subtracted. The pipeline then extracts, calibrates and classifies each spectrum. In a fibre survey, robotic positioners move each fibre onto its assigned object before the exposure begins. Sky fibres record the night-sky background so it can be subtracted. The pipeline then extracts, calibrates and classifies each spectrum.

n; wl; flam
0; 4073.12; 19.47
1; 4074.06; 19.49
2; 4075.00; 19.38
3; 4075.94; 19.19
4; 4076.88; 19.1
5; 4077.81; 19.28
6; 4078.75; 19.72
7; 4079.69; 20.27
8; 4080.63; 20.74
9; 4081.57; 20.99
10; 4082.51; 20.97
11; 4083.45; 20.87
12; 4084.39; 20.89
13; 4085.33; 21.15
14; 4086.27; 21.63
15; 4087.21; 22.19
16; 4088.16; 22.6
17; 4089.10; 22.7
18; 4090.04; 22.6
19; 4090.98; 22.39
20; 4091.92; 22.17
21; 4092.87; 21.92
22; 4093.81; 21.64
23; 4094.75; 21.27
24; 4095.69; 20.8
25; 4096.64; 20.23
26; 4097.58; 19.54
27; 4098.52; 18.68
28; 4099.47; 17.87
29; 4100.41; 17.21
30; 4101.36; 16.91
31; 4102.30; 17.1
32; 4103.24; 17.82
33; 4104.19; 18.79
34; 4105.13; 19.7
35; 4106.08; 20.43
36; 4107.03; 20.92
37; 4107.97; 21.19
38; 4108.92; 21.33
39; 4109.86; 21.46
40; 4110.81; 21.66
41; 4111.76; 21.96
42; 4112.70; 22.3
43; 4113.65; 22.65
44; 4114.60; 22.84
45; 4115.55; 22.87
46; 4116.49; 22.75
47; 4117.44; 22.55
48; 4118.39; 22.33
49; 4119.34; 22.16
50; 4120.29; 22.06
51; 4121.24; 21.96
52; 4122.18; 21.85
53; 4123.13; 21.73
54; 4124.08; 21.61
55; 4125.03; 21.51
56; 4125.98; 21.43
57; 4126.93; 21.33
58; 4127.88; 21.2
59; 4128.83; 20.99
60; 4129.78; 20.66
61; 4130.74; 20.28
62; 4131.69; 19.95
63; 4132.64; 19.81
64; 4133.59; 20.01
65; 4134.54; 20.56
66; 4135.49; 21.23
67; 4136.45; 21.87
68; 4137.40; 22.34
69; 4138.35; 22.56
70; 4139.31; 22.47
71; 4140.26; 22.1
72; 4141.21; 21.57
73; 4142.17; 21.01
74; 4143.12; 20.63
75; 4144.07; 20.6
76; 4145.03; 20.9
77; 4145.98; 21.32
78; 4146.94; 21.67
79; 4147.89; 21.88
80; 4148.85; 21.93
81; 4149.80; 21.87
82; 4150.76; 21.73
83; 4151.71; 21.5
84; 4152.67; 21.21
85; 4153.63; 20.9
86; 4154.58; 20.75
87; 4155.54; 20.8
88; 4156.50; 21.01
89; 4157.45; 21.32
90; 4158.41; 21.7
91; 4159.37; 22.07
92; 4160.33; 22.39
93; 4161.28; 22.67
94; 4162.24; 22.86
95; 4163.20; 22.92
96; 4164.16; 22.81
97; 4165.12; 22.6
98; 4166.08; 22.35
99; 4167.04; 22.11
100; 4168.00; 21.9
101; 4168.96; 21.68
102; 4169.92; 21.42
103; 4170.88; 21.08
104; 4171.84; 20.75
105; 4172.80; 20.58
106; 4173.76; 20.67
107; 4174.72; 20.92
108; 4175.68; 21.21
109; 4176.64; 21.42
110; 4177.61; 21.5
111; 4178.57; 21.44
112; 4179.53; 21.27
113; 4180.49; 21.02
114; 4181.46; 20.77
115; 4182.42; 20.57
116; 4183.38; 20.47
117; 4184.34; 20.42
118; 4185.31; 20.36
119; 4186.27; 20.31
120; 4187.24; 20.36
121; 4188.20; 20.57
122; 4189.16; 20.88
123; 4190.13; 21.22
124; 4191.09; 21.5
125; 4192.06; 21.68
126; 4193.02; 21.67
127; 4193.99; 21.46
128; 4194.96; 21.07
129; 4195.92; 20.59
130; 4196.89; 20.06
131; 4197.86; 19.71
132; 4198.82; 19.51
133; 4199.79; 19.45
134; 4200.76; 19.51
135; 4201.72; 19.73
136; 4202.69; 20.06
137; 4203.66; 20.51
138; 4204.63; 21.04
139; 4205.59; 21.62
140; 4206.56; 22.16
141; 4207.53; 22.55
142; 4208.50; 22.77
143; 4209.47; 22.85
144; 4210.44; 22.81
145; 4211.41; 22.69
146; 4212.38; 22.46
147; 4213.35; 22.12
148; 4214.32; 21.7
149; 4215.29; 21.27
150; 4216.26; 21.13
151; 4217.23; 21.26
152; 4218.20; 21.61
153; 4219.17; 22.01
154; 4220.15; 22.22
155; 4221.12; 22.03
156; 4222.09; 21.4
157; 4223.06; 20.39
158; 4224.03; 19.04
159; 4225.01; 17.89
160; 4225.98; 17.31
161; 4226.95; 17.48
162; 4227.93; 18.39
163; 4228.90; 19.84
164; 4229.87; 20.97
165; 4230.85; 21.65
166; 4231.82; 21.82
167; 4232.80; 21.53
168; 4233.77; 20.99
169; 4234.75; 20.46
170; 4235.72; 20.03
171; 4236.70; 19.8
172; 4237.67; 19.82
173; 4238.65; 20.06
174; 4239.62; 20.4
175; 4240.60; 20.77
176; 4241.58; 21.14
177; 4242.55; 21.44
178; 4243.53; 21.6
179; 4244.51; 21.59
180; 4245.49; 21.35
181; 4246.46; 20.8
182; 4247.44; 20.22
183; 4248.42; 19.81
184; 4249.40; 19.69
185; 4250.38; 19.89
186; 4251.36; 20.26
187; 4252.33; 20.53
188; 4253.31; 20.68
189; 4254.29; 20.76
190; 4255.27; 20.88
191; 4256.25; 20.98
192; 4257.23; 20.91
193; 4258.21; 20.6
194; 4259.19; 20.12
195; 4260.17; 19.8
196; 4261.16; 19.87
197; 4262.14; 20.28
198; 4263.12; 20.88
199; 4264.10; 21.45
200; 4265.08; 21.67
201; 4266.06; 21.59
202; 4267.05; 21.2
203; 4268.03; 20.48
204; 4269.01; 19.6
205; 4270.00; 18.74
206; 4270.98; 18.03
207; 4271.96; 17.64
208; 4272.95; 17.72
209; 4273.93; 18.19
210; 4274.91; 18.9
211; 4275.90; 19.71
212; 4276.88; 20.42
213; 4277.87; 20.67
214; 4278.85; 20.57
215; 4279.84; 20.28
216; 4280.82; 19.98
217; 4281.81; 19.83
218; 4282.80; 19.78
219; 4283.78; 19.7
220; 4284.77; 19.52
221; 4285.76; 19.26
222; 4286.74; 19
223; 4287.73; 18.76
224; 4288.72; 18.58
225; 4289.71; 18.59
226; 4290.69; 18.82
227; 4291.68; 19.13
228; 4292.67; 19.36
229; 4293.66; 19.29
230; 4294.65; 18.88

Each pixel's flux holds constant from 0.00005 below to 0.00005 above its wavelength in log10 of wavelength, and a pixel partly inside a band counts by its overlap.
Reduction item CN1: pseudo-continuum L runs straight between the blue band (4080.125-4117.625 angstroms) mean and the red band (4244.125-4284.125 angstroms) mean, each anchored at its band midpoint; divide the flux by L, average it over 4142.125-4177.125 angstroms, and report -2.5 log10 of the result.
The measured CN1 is -0.05 mag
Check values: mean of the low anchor 20.9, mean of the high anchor 20.1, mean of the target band 21.6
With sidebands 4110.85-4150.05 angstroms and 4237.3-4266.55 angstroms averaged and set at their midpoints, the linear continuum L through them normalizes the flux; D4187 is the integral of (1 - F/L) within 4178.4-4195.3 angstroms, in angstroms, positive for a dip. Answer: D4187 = 0.2 angstroms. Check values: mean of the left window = 21.6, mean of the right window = 20.7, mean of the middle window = 20.9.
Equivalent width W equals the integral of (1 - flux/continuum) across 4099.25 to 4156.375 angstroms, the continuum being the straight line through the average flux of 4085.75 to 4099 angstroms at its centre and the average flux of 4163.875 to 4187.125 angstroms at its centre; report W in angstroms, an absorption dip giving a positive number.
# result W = 0.66 angstroms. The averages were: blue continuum 21.4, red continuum 21.2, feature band 21.1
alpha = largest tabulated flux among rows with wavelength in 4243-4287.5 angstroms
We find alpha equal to 21.67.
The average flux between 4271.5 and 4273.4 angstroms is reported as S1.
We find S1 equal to 17.6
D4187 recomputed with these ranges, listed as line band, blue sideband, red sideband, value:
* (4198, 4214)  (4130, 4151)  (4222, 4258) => -0.5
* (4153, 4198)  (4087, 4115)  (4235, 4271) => -1.5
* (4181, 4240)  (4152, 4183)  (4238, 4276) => 0.4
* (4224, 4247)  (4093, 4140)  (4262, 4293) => -0.4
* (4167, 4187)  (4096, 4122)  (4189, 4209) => -0.2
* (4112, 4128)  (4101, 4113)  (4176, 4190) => -1.4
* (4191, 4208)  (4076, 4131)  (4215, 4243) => -0.1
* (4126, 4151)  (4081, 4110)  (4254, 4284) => -1.1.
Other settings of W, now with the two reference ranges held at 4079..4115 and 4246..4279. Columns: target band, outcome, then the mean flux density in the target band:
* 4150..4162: -0.6 angstroms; 21.5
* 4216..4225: -0.4 angstroms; 21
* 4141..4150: -0.3 angstroms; 21.3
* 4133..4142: -0.4 angstroms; 21.6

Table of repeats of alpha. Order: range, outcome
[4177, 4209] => 22.77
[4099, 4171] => 22.92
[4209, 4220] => 22.85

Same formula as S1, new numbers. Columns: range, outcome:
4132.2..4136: 20.4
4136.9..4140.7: 22.4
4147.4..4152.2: 21.8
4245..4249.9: 20.4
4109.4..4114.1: 22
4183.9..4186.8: 20.3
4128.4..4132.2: 20.4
